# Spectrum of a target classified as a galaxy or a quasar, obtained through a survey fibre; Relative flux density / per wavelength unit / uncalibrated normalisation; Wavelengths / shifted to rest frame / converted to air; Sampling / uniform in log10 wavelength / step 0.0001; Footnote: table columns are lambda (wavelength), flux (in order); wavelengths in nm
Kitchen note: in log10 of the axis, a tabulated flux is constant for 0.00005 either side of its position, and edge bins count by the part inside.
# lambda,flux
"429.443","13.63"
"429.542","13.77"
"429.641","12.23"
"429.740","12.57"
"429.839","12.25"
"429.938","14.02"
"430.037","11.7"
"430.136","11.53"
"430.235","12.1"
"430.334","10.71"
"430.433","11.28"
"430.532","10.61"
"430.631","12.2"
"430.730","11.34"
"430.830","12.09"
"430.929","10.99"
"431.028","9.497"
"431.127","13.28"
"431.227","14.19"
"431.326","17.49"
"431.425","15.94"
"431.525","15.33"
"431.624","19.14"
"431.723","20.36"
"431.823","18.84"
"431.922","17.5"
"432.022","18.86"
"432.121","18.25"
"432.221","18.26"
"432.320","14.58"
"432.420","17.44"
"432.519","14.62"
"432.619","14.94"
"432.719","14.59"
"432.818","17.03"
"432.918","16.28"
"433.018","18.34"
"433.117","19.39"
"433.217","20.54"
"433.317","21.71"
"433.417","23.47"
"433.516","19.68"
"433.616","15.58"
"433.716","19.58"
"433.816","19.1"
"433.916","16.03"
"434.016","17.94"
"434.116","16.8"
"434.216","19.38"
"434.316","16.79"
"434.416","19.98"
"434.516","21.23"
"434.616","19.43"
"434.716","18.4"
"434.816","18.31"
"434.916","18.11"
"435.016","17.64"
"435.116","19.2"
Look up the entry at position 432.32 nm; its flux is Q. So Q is 14.58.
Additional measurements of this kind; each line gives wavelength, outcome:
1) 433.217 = 20.54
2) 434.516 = 21.23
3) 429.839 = 12.25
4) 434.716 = 18.4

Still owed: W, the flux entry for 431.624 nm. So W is 19.14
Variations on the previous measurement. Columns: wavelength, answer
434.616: 19.43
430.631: 12.2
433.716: 19.58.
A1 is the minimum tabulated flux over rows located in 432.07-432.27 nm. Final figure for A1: 18.25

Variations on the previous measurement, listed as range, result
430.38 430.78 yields 10.61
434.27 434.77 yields 16.79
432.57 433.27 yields 14.59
